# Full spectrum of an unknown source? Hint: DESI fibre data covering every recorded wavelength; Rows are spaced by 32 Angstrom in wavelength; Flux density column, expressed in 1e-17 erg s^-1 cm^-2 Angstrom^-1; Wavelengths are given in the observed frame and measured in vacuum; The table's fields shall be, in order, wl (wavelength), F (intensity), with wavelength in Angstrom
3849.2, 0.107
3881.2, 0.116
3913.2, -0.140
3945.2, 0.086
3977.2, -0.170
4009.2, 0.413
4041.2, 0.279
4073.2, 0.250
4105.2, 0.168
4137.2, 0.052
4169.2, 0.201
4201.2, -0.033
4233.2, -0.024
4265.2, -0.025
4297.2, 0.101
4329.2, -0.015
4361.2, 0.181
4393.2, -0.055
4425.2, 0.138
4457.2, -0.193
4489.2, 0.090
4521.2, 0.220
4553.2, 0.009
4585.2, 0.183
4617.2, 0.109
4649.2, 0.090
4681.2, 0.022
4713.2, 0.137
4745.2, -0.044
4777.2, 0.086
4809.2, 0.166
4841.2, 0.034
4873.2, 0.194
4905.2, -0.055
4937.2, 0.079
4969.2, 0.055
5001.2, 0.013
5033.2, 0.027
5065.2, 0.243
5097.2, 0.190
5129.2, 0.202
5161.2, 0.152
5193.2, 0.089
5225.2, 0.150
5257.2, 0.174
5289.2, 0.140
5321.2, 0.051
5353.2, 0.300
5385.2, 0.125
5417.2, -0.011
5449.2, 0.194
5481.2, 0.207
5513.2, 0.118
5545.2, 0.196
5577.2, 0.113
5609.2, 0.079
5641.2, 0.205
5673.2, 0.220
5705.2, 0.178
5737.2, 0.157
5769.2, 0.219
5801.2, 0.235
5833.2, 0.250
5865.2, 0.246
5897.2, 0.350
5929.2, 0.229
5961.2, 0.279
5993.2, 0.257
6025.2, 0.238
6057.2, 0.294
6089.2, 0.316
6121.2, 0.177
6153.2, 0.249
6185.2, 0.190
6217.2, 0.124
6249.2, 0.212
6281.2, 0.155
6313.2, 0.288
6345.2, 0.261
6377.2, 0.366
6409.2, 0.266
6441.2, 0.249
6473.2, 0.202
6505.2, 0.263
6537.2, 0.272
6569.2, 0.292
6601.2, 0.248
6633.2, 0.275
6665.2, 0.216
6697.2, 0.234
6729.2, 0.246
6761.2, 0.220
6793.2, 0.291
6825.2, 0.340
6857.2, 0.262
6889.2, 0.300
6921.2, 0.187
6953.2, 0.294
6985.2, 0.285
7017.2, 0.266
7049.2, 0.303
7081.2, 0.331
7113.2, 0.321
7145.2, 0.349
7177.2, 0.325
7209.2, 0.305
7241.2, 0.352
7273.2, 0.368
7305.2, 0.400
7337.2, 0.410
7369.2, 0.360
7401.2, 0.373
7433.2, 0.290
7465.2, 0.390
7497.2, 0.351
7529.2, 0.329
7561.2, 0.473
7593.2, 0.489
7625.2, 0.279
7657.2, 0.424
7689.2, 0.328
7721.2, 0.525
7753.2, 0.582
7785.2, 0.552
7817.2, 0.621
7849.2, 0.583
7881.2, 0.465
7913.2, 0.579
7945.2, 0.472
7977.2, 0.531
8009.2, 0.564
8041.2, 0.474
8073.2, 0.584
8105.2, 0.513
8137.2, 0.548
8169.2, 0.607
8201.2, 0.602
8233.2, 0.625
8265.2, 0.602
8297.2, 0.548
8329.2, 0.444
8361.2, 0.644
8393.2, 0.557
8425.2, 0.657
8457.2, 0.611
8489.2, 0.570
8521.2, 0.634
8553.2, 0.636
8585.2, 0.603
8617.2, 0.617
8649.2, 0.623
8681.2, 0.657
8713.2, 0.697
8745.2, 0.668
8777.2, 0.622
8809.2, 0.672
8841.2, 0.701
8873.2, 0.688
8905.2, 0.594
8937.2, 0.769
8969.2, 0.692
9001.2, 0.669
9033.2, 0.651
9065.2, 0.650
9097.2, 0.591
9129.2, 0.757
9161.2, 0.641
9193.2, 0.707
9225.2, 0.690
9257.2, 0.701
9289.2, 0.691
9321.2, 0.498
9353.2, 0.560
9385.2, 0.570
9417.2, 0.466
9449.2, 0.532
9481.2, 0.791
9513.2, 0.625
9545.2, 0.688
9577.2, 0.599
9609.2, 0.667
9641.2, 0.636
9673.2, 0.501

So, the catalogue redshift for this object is 0.94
